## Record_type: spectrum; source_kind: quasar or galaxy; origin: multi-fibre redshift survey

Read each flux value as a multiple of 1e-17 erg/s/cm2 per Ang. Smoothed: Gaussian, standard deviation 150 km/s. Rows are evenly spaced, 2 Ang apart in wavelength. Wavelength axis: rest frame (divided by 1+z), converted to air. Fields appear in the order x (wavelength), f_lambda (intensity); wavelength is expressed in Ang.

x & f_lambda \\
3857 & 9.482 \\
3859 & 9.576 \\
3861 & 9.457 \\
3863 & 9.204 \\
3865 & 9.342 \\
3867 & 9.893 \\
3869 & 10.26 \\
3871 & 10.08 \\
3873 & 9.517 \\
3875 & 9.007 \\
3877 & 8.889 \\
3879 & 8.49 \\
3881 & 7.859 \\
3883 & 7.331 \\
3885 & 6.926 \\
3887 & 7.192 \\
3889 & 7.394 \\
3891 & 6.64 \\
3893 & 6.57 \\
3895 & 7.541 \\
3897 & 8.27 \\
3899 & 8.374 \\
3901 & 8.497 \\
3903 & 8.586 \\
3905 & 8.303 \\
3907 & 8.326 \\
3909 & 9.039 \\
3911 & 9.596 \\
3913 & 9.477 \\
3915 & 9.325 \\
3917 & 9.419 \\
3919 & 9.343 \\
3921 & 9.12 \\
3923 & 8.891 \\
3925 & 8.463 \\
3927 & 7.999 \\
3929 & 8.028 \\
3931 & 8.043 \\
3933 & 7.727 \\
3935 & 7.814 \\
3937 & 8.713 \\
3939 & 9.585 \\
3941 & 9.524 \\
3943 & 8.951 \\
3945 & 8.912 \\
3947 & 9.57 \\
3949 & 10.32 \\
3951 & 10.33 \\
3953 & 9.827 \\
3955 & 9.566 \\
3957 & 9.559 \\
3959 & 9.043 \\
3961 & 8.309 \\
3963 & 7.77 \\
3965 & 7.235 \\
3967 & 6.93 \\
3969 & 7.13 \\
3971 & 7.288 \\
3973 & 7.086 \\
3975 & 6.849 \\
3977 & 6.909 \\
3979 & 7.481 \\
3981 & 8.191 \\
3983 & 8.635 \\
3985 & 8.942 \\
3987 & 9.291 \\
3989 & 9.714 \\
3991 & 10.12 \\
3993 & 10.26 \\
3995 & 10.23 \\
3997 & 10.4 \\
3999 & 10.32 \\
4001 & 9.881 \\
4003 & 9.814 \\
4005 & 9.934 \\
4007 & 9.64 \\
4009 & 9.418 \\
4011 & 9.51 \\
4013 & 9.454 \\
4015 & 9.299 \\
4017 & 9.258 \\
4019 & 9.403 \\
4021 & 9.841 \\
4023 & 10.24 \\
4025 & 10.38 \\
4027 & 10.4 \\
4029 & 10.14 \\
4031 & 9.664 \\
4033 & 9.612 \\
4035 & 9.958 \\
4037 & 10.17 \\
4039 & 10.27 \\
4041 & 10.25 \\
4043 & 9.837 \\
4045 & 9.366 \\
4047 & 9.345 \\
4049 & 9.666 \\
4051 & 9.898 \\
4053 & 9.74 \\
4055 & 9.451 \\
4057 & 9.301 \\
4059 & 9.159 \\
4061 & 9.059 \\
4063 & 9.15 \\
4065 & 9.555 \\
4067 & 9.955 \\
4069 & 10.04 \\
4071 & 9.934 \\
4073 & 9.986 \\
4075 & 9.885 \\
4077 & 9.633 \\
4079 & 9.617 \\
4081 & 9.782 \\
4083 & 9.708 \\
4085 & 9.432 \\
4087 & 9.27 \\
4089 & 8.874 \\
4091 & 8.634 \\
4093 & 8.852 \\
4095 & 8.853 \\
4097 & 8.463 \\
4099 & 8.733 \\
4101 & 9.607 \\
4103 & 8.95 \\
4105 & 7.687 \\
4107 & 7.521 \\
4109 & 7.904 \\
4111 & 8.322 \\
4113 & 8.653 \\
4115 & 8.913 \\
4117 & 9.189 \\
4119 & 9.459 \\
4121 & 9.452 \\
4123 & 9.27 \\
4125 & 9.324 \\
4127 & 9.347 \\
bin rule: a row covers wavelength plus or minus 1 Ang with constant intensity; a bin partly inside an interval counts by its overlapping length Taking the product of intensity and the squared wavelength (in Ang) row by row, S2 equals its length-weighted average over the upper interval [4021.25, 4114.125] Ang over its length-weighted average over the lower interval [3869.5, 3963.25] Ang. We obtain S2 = 1.17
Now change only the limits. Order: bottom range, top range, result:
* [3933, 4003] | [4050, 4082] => 1.14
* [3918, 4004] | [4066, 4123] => 1.11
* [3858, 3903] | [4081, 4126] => 1.17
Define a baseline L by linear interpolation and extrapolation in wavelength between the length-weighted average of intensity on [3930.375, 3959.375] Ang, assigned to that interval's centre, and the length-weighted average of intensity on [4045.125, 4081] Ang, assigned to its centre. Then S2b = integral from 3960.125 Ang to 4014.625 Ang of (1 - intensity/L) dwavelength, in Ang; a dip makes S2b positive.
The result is 3.31 Ang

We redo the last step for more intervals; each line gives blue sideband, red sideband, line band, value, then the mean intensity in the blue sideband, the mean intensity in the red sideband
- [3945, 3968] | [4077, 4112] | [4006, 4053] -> -4.7 Ang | 8.95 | 8.86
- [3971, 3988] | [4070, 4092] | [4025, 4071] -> -3.9 Ang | 7.89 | 9.52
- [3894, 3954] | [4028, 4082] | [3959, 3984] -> 4.4 Ang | 8.86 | 9.72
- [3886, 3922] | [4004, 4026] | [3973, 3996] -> 1.5 Ang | 8.39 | 9.67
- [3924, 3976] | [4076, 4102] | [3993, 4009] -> -2.3 Ang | 8.48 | 9.19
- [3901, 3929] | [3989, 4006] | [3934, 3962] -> 0.2 Ang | 8.87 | 10.1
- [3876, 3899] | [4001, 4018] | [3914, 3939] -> -1.2 Ang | 7.59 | 9.56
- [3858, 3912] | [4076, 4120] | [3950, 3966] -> -0.6 Ang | 8.52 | 8.91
